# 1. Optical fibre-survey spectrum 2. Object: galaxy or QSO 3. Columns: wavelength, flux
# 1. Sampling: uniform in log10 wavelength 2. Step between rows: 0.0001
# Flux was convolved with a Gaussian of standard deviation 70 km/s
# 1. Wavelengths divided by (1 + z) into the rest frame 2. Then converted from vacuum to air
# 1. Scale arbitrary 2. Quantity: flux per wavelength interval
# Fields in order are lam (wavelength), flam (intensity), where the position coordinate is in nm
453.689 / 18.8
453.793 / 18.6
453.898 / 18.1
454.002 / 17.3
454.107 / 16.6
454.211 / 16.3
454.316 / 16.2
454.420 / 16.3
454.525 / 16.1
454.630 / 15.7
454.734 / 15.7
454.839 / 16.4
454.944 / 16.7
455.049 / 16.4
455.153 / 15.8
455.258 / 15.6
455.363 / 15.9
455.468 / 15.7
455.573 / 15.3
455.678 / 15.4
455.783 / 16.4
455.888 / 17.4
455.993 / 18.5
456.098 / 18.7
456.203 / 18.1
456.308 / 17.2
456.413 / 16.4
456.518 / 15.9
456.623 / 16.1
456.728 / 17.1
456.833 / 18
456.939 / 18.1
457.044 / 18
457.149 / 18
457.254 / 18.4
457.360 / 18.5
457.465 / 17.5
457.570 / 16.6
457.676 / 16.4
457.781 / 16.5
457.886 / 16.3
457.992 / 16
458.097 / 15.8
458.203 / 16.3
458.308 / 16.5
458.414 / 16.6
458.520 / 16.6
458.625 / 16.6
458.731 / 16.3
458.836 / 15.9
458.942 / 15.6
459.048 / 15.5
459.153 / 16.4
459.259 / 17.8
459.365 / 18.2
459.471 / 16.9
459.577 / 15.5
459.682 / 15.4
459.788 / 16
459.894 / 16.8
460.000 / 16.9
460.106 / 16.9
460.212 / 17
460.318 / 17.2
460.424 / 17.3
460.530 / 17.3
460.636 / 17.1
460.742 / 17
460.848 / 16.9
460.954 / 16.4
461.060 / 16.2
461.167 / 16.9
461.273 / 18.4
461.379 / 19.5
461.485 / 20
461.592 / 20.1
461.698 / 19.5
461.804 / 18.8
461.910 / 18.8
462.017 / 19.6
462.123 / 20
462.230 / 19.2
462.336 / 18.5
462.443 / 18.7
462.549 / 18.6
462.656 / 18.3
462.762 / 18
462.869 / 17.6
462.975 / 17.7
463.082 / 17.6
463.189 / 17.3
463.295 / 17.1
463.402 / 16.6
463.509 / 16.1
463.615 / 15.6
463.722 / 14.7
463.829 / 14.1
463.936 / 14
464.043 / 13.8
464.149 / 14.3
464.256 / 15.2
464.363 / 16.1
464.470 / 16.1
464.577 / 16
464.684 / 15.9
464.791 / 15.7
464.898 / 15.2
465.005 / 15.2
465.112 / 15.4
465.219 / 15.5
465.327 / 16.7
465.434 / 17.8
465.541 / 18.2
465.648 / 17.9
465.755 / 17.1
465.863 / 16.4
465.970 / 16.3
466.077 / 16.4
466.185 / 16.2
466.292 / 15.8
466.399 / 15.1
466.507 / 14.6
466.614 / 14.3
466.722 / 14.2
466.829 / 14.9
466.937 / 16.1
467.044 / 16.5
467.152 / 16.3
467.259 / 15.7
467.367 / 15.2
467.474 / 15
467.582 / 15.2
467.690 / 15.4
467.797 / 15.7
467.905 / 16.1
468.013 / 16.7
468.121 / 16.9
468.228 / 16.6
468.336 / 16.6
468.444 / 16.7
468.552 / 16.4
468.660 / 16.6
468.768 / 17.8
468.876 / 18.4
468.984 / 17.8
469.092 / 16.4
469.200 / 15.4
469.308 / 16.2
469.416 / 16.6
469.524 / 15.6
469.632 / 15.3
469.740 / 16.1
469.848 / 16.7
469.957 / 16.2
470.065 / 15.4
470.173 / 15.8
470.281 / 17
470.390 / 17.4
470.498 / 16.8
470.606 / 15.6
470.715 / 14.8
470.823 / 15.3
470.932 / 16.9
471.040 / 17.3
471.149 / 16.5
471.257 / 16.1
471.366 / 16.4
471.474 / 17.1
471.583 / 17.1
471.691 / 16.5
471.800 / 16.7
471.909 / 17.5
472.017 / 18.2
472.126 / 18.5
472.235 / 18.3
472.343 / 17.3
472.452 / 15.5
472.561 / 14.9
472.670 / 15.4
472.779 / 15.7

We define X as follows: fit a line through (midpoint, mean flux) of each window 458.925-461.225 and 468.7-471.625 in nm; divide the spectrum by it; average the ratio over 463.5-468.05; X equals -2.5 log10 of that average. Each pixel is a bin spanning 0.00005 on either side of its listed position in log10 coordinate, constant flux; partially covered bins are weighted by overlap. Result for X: 0.06 mag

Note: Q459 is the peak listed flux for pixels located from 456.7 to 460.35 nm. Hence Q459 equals 18.5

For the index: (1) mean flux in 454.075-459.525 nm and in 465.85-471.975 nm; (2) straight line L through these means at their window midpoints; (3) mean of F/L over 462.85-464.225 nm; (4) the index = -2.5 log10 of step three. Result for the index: 0.04 mag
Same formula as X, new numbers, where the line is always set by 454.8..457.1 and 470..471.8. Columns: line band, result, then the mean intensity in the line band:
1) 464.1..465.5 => 0.05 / 15.8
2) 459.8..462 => -0.07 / 17.7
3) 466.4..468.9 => 0.04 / 15.9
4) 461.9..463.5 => -0.10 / 18.2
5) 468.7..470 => -0.01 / 16.5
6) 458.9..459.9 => 0.02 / 16.4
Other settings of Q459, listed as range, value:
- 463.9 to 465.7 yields 18.2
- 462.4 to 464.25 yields 18.7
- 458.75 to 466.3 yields 20.1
